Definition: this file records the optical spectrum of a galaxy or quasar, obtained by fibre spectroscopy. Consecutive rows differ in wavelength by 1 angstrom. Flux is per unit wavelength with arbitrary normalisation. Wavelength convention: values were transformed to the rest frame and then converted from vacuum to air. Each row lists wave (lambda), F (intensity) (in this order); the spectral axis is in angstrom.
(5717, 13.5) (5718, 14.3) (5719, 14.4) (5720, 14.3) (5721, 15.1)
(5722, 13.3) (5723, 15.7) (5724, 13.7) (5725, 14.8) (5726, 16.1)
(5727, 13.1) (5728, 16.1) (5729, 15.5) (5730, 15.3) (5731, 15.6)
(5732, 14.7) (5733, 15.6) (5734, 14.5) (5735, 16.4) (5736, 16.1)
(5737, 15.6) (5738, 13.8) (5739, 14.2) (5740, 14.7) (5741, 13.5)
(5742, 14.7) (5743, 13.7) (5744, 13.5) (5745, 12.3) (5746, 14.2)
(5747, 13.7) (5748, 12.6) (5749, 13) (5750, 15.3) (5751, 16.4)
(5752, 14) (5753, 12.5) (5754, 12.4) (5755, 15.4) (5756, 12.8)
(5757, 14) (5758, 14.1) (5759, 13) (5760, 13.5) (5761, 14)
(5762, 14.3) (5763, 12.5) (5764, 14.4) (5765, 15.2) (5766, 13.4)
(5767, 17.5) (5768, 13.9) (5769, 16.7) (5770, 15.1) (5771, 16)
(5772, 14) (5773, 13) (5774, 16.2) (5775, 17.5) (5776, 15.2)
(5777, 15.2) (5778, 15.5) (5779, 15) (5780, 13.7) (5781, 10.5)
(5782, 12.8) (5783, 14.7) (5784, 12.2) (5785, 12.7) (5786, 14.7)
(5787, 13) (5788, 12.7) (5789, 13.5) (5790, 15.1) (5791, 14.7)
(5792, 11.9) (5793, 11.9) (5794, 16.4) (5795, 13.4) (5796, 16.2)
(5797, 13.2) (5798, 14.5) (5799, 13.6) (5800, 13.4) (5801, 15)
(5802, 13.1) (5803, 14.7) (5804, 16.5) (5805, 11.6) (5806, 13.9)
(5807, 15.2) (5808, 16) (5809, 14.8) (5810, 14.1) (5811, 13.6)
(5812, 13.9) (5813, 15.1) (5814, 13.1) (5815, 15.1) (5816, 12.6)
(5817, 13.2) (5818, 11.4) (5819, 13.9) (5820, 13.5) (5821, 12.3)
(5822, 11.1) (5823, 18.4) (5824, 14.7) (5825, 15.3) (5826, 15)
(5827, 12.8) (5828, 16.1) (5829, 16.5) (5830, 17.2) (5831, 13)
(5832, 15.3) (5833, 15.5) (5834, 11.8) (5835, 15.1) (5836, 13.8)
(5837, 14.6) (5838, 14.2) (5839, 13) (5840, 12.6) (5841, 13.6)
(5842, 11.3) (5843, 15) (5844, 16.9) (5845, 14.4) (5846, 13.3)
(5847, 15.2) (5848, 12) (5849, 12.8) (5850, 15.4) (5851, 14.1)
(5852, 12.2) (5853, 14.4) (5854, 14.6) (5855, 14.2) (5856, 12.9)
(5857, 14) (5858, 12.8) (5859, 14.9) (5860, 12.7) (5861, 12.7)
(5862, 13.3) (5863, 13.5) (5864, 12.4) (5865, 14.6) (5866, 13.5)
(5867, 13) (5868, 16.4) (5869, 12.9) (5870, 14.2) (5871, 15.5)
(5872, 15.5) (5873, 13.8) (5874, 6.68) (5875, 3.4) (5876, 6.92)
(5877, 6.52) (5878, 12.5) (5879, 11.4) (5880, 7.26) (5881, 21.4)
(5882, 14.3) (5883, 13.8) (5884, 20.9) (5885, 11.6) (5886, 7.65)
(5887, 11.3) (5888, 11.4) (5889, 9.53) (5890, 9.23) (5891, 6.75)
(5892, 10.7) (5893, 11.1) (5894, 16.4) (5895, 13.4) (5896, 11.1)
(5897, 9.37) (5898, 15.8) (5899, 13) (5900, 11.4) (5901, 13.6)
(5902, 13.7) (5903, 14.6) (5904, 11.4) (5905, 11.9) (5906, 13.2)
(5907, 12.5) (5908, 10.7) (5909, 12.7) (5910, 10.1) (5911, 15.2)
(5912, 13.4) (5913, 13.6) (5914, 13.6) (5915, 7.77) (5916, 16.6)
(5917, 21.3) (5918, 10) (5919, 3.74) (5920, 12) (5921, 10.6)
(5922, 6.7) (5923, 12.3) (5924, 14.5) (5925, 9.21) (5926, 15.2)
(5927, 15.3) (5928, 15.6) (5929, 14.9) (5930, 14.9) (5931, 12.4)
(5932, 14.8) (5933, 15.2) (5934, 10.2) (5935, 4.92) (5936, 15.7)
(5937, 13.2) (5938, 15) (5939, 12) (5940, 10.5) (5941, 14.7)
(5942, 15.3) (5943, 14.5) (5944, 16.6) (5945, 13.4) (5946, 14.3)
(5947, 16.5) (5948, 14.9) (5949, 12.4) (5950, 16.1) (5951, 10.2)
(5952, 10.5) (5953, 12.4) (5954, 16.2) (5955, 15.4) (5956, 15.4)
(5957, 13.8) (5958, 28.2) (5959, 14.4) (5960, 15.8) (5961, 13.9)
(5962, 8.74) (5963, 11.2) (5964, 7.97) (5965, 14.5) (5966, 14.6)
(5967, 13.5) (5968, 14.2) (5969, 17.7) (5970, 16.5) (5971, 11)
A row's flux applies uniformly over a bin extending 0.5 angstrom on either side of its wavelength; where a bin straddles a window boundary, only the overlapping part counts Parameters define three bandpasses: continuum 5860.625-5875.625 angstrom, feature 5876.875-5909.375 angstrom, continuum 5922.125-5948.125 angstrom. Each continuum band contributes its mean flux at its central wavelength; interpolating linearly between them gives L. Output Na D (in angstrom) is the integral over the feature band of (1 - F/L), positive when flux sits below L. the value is 2.0 angstrom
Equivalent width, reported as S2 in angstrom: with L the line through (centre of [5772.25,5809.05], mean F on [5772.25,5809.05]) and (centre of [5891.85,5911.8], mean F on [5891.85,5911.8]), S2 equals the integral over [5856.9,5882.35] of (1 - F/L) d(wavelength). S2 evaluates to 1.1 angstrom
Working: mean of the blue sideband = 14.1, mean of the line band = 12.5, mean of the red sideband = 12.6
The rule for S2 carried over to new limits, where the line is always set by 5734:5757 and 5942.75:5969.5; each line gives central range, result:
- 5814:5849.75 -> 0.4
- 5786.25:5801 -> 0.3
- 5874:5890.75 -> 3.8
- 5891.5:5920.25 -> 3.5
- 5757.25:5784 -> -0.5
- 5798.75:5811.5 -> -0.1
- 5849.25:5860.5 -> 0.3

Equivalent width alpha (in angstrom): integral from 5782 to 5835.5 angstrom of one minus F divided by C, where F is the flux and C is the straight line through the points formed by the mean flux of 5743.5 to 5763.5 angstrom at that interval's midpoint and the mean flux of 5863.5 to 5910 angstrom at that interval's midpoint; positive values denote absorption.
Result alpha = -4.34 angstrom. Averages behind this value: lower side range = 13.7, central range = 14.1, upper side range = 12.2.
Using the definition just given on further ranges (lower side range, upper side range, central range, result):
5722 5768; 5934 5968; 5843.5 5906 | 5.77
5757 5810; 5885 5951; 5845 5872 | -0.94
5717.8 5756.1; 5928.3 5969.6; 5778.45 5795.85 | 0.98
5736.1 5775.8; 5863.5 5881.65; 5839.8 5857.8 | -1.81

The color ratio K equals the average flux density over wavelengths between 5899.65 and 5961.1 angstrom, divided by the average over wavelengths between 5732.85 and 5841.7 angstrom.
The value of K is 0.9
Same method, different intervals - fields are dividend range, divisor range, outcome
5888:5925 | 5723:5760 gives 0.83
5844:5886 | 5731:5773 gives 0.91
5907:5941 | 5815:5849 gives 0.89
